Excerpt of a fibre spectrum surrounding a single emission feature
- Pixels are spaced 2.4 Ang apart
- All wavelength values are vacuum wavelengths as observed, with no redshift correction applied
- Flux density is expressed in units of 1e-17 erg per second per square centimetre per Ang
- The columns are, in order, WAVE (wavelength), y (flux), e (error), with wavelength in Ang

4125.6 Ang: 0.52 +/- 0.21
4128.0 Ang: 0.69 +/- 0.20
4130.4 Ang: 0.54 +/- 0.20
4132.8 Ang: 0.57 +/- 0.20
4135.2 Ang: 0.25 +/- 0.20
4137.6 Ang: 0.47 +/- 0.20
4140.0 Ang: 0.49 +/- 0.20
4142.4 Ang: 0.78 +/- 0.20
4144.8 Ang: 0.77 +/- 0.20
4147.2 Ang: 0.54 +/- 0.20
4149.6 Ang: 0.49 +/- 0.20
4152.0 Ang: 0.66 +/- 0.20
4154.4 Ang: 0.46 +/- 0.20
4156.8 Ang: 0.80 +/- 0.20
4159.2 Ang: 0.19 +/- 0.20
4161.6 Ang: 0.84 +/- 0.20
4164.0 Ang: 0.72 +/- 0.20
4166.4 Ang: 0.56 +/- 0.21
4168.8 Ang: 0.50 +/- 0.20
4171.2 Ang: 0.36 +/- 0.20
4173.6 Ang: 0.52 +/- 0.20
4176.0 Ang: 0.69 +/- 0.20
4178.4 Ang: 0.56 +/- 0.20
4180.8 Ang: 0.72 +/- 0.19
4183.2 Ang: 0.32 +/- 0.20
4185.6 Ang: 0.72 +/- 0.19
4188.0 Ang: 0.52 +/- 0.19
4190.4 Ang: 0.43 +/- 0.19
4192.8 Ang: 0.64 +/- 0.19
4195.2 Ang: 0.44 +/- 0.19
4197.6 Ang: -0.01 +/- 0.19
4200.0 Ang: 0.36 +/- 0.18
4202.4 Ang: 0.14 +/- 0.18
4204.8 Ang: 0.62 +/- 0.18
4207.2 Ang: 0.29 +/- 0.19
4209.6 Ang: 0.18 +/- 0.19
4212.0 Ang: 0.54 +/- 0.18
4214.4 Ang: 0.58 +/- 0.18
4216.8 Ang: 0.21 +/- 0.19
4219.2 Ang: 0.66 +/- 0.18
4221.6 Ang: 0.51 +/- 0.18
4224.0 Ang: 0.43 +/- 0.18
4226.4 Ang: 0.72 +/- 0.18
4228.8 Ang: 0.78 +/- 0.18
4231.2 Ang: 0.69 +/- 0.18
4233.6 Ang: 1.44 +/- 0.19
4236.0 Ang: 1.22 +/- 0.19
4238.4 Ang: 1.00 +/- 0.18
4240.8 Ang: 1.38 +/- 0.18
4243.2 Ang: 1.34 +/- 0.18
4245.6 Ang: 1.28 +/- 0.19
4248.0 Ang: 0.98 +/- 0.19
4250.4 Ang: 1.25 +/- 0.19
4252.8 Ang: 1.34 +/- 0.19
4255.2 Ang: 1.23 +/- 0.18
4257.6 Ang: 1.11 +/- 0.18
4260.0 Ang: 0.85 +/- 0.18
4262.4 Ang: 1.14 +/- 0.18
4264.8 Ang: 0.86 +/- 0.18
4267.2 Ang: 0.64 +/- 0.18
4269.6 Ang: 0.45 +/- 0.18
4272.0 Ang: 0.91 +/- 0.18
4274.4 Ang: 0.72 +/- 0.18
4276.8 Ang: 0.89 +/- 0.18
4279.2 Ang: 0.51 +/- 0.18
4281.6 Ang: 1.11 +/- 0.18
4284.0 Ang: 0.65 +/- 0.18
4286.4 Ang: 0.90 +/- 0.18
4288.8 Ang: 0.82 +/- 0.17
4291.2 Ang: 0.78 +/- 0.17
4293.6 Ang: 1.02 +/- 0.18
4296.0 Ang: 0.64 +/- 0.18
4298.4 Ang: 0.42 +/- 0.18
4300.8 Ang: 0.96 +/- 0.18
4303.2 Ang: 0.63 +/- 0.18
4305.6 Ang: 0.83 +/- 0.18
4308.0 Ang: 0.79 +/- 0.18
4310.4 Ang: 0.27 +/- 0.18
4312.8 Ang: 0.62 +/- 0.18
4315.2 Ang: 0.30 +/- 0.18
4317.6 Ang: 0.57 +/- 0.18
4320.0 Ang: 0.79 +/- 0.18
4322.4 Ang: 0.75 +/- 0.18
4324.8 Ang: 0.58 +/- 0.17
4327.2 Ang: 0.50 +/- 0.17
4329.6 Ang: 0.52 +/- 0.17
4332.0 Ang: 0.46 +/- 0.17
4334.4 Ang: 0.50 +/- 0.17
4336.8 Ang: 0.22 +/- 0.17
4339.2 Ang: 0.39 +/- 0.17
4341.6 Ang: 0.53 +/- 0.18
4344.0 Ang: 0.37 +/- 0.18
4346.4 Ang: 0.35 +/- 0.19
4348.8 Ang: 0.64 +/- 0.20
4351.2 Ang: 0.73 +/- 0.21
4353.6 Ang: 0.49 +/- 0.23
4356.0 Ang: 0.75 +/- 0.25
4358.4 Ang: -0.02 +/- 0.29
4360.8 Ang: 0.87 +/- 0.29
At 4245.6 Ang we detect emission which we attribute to C IV 1549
